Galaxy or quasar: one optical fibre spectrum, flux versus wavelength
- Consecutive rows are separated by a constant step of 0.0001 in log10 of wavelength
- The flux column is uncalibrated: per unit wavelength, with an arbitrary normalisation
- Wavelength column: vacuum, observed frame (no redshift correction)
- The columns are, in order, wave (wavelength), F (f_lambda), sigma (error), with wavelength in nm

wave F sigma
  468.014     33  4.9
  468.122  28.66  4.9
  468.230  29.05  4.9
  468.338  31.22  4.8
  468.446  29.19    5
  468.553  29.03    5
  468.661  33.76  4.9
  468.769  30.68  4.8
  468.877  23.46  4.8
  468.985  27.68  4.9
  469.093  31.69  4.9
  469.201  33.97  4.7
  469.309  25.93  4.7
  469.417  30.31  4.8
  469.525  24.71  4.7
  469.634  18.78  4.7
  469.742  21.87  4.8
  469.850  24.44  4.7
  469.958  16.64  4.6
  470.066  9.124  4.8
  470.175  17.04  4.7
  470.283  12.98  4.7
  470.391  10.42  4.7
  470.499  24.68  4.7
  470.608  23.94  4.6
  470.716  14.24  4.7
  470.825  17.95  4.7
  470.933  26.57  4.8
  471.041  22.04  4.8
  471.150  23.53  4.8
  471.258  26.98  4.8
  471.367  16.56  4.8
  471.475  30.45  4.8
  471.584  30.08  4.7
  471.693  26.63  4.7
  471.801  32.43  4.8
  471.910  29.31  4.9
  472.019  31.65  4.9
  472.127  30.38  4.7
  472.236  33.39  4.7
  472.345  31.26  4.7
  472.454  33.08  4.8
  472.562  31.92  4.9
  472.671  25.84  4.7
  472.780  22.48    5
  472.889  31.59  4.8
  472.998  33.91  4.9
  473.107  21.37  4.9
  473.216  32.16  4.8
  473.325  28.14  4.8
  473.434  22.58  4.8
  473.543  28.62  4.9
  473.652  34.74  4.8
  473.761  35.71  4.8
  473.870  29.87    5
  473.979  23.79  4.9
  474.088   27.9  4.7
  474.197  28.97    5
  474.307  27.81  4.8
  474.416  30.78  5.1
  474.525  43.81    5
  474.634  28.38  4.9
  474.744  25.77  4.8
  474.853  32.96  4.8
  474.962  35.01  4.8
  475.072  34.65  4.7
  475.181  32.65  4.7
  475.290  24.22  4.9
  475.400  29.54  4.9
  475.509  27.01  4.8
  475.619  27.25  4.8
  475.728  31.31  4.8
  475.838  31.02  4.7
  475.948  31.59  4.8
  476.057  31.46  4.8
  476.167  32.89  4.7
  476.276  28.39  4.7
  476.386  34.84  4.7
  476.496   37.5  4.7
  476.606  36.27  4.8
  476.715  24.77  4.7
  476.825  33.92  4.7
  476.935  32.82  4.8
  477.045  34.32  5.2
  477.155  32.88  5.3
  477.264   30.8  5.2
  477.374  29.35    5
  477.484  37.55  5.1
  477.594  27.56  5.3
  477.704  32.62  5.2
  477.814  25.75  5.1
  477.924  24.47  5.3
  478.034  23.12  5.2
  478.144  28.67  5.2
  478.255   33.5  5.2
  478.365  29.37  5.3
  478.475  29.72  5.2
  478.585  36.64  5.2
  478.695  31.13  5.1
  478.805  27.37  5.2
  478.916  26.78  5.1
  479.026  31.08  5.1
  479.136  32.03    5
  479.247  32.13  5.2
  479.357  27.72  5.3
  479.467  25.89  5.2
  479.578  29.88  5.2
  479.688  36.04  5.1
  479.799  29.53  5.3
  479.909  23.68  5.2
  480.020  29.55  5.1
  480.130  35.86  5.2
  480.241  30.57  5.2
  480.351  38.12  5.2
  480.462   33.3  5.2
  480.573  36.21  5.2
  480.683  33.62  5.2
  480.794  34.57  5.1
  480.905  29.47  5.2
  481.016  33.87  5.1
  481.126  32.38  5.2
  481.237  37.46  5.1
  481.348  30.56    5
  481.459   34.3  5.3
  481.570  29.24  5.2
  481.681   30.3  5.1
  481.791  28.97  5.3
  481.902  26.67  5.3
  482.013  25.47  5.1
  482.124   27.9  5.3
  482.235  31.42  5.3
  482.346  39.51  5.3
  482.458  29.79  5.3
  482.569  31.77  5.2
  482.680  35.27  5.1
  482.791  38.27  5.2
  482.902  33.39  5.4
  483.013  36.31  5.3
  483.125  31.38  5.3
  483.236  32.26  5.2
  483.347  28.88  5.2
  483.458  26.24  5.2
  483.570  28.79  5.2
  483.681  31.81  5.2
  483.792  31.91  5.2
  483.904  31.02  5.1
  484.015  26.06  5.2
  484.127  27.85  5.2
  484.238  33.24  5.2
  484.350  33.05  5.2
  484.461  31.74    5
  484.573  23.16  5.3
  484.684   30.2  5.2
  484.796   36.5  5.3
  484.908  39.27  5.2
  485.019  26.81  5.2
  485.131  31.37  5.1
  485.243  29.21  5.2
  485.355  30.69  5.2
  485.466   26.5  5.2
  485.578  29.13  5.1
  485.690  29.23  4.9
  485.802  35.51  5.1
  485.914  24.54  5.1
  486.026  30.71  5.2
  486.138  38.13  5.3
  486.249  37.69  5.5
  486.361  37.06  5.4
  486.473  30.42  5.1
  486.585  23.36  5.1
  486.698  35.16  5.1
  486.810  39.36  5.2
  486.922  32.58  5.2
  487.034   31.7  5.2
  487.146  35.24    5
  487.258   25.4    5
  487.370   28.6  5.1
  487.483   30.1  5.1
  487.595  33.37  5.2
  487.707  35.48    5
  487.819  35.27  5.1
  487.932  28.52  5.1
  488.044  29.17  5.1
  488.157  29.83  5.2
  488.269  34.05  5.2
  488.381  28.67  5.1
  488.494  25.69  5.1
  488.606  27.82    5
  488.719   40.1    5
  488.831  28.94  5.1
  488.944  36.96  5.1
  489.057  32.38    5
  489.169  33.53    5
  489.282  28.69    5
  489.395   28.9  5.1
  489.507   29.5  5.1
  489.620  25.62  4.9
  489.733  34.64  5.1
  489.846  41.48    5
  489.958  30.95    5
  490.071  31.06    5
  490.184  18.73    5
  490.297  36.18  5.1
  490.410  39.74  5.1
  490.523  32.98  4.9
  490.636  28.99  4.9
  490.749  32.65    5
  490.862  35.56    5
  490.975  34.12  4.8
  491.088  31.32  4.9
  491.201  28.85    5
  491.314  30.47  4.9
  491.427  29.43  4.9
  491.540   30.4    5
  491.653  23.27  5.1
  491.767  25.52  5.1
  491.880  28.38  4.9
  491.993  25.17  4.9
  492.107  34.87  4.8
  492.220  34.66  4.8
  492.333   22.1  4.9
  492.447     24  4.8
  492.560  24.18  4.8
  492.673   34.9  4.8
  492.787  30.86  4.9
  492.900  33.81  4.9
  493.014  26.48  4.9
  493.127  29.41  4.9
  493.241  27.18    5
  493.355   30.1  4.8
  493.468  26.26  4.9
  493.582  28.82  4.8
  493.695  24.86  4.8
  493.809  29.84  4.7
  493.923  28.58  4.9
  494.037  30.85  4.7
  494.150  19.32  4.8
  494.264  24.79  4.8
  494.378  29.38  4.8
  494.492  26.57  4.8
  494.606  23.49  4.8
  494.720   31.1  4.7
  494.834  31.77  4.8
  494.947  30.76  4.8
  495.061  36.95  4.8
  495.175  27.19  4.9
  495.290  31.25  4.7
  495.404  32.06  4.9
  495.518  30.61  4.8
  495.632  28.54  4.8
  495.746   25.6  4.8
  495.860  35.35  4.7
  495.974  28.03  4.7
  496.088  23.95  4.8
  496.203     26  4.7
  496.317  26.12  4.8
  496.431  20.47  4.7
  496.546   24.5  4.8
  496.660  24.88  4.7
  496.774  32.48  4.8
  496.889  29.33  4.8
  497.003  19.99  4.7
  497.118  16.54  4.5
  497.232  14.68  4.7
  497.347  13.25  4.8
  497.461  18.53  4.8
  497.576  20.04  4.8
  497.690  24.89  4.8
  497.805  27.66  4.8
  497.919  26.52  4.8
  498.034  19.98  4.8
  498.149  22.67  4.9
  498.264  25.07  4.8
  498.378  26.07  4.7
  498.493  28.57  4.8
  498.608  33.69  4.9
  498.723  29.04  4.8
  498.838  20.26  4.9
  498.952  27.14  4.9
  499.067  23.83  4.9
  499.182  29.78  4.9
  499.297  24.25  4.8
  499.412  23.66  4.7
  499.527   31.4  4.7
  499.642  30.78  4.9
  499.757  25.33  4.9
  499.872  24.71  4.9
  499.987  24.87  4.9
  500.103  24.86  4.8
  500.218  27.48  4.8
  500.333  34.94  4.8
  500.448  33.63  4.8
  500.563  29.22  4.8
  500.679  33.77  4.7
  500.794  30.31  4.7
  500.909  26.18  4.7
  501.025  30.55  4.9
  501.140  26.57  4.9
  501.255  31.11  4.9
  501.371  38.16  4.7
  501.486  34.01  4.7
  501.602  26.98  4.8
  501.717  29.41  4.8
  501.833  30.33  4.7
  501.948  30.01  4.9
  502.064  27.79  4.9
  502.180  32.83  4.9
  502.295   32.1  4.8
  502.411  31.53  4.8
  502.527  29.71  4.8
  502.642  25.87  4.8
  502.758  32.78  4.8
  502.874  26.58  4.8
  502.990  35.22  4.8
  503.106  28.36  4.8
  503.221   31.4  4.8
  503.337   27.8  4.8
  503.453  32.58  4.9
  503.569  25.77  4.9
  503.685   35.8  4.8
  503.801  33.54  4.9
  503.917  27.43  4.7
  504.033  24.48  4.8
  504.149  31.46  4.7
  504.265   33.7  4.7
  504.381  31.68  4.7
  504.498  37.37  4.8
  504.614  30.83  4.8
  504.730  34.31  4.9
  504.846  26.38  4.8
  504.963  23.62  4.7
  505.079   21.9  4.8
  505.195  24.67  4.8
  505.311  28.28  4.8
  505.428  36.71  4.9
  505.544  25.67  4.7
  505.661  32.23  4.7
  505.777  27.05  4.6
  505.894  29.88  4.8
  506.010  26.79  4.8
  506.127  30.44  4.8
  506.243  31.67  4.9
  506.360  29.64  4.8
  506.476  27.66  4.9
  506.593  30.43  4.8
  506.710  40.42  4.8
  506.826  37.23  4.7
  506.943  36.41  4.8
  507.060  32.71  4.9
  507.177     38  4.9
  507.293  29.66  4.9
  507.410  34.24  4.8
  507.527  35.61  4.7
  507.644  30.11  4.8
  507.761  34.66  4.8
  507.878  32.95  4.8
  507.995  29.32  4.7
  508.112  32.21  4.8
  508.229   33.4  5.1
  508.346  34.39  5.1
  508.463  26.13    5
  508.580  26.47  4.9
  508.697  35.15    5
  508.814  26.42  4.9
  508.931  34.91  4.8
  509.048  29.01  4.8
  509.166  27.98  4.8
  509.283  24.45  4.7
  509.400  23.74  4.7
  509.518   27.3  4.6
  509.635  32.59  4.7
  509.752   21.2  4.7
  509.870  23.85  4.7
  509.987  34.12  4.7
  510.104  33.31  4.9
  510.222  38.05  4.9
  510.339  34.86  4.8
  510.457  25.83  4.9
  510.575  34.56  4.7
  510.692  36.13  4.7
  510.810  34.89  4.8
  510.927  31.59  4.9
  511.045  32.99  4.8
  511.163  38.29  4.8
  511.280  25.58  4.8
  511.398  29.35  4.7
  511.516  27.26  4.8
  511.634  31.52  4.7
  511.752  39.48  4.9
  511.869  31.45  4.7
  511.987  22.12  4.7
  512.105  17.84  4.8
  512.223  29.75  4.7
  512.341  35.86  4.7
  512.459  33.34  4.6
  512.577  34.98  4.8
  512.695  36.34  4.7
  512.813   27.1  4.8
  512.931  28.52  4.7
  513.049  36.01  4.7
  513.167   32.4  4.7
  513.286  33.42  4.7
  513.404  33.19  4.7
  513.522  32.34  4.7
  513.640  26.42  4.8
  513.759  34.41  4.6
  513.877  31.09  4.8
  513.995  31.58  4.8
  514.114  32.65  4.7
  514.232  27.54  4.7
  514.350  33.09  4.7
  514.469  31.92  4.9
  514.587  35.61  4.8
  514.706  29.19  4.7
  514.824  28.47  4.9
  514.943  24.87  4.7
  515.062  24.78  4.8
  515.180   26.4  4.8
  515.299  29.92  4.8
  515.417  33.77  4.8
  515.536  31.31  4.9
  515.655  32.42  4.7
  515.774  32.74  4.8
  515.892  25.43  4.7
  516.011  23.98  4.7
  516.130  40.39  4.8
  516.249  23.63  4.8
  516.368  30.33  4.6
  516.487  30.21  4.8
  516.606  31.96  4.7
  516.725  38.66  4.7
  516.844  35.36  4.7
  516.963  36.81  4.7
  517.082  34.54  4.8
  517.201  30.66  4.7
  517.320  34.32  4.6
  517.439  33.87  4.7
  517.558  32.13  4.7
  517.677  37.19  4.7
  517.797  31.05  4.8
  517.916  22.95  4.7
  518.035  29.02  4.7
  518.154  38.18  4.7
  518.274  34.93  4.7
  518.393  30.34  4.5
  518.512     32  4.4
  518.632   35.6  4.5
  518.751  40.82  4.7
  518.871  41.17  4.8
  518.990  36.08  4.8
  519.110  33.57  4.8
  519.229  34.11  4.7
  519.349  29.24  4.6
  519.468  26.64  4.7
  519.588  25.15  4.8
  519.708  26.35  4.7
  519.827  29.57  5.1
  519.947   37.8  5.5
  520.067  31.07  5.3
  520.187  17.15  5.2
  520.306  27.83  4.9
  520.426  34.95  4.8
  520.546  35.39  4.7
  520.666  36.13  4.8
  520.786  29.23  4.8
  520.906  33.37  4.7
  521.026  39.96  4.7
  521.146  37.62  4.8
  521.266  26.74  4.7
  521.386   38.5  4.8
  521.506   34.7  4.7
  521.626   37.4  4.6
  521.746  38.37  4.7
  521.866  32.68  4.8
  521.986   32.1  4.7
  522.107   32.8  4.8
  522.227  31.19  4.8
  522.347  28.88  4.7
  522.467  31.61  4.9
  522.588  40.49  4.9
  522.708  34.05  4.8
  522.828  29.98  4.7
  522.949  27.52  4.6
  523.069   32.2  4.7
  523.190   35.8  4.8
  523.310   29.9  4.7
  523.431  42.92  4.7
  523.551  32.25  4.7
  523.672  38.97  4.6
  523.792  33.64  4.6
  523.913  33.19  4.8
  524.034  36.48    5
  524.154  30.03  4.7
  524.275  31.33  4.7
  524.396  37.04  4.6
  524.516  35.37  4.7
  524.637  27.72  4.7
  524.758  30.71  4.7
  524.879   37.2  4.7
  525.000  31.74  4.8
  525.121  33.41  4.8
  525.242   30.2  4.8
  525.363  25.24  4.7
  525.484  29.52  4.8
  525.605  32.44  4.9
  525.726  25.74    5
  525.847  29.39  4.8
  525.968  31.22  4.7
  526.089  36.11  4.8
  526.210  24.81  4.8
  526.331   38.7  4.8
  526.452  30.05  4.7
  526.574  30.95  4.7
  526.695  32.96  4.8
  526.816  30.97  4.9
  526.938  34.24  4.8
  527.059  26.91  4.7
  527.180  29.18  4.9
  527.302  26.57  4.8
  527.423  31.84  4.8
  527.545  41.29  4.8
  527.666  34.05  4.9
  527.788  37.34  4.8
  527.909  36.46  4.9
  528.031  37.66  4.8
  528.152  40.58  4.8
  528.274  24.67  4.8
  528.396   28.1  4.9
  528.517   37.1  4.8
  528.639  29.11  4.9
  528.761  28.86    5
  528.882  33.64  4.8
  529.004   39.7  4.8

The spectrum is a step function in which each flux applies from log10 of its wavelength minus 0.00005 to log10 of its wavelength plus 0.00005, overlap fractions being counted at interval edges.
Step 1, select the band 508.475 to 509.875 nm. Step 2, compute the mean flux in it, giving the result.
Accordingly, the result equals 27.8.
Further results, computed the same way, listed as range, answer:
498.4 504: 29.4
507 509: 32.1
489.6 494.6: 29.4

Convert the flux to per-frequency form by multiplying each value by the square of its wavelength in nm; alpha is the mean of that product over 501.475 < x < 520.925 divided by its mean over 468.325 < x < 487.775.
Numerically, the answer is 1.19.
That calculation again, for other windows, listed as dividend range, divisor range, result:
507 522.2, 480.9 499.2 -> 1.19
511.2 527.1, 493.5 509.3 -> 1.19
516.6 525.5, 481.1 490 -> 1.21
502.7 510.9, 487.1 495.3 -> 1.09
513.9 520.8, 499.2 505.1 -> 1.13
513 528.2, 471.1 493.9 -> 1.23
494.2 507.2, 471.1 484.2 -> 1.03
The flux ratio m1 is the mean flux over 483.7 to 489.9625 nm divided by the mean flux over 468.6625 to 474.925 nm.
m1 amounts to 1.18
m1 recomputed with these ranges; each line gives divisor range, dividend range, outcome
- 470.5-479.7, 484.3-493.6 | 1.05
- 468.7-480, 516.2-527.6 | 1.15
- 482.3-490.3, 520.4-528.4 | 1.05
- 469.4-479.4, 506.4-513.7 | 1.11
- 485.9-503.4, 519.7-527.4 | 1.11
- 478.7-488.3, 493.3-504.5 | 0.89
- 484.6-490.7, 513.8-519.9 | 1.00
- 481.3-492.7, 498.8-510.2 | 0.97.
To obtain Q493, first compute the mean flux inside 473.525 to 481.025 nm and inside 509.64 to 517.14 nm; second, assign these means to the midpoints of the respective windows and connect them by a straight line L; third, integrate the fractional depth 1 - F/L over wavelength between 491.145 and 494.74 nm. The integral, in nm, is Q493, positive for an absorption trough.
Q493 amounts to 0.36 nm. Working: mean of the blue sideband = 31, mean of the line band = 28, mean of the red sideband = 31.2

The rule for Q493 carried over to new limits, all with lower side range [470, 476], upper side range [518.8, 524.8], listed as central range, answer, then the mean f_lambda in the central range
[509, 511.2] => 0.06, 30.7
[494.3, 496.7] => 0.13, 28.3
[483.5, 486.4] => -0.24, 31.1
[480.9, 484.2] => -0.33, 31.3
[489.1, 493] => -0.13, 30.4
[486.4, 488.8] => -0.20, 31.4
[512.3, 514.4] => -0.01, 32.2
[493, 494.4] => 0.11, 27.4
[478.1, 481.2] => -0.36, 31.4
